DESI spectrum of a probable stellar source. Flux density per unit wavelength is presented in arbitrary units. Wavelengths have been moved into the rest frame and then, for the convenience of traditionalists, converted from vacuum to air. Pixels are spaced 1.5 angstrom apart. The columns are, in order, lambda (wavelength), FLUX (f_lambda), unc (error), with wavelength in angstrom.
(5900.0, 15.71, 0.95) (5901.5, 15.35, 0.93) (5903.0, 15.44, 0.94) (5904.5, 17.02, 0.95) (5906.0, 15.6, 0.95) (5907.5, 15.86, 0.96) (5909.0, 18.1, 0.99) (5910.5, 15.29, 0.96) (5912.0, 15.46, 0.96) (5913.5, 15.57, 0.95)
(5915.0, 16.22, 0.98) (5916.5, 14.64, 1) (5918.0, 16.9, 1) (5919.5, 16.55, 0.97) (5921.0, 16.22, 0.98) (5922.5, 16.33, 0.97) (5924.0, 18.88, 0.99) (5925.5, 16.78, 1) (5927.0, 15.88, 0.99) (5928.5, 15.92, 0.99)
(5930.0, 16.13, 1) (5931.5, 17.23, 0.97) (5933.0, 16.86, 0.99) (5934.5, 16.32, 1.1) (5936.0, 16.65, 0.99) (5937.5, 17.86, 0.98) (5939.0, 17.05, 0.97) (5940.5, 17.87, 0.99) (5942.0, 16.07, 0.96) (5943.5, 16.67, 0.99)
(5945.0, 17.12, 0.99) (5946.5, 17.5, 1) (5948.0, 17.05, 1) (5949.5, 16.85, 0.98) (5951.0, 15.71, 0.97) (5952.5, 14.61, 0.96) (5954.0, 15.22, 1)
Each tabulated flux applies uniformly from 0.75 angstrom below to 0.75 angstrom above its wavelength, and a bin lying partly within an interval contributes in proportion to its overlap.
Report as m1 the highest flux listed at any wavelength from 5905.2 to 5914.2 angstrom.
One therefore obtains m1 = 18.1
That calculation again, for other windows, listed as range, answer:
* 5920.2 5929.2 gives 18.88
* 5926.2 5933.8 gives 17.23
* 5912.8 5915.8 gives 16.22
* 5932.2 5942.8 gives 17.87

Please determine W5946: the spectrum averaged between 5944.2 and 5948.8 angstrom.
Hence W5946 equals 17.2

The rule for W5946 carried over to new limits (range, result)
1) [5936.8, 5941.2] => 17.6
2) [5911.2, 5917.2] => 15.5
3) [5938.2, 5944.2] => 16.9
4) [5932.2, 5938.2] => 16.9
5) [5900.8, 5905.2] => 15.9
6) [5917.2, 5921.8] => 16.5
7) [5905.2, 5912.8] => 16.1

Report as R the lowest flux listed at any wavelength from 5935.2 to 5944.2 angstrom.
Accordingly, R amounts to 16.07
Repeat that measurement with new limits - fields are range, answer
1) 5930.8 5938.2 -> 16.32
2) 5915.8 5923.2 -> 14.64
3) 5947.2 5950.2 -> 16.85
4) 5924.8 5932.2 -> 15.88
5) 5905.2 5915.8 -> 15.29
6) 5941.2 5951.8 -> 15.71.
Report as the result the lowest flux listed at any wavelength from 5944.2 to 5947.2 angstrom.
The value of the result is 17.12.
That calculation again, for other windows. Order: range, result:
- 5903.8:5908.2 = 15.6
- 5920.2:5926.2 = 16.22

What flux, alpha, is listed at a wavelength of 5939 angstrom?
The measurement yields 17.05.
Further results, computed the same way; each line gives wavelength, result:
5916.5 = 14.64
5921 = 16.22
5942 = 16.07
